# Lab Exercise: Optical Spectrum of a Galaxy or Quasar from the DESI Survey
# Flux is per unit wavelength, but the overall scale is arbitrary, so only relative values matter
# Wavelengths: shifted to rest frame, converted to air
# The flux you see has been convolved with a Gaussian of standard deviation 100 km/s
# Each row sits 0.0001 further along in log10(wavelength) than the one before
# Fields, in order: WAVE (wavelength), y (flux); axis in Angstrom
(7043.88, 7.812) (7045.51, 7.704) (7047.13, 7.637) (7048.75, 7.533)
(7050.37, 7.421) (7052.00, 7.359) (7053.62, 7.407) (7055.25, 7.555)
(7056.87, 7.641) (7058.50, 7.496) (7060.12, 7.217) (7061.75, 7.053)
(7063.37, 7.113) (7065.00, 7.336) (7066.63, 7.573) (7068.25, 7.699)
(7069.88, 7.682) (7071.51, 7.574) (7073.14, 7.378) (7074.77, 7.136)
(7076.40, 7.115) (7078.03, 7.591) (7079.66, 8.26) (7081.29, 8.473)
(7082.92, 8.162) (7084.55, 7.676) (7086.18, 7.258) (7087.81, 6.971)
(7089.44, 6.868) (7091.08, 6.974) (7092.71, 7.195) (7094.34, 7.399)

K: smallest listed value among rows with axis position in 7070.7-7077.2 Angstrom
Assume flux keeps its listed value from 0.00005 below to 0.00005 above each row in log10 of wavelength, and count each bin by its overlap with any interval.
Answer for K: 7.115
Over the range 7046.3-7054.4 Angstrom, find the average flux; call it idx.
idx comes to 7.48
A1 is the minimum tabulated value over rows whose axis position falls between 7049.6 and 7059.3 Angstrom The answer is 7.359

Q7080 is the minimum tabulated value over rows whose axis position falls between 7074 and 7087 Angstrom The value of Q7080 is 7.115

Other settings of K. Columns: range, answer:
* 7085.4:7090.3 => 6.868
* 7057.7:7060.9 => 7.217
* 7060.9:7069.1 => 7.053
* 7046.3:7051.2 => 7.421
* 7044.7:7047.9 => 7.637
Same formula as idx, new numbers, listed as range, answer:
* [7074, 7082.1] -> 7.72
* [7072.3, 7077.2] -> 7.21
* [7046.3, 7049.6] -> 7.6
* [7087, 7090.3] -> 6.91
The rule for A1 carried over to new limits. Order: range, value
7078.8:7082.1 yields 8.26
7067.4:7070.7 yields 7.682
